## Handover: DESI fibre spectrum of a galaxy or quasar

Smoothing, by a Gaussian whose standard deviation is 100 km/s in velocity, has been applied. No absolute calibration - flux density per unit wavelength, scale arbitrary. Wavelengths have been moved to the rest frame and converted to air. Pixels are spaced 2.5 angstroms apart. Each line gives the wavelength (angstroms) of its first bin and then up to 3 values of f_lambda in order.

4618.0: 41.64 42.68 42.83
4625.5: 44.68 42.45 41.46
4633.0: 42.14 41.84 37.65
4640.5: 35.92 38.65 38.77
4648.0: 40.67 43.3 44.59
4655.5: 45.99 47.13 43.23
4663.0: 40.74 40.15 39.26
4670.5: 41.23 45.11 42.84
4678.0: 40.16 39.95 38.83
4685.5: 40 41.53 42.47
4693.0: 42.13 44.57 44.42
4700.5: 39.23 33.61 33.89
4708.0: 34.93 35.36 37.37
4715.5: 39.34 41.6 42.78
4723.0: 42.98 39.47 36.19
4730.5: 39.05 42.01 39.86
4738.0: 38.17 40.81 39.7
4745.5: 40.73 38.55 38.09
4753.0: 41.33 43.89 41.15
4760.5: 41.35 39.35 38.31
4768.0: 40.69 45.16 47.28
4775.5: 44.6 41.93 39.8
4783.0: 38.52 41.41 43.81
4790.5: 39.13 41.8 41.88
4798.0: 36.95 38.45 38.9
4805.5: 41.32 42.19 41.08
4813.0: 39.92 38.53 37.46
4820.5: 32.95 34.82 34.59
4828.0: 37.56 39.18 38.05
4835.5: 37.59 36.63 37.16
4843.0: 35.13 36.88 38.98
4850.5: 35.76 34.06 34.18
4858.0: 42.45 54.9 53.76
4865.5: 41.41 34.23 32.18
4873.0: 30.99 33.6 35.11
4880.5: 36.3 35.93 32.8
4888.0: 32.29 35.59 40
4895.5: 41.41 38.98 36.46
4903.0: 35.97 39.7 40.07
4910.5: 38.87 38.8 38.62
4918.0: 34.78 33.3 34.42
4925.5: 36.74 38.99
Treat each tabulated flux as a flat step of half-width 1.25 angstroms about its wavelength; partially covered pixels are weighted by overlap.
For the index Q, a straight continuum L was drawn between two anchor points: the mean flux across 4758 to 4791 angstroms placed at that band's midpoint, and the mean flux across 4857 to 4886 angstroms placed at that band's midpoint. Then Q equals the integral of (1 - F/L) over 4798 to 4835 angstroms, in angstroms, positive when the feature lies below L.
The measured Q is 2.1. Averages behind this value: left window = 41.7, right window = 38.8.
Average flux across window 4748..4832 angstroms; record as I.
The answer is 40.1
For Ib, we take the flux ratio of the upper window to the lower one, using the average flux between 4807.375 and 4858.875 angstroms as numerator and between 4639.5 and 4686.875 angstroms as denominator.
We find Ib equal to 0.90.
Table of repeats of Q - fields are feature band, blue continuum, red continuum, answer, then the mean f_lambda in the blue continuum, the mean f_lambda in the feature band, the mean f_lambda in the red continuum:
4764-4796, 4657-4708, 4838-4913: -2.1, 40.8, 41.9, 37.8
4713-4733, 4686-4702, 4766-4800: 0.9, 42.1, 40.1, 41.6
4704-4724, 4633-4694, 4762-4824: 1.2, 41.4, 38.4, 40.3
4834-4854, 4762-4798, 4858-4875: 2.2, 41.5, 36.6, 41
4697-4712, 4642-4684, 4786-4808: 1.7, 41.8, 36.8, 40.4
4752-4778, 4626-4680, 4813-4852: -2.5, 41.6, 42.3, 36.8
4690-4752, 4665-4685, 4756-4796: 2.7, 40.9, 39.5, 41.7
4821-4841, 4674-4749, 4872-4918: 0.5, 39.8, 36.8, 36.7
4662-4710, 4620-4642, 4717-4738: 0.6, 41.2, 40.2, 40.3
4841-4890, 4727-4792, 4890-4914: 2.3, 40.8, 37.4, 38.7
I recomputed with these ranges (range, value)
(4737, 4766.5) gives 40.2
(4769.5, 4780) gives 44.4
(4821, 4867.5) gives 38.9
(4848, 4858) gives 36.2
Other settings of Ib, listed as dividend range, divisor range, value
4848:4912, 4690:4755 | 0.96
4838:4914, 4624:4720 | 0.93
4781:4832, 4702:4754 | 1.00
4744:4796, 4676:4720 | 1.05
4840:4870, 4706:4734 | 1.02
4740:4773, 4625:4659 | 0.98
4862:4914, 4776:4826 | 0.95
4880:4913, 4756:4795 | 0.90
